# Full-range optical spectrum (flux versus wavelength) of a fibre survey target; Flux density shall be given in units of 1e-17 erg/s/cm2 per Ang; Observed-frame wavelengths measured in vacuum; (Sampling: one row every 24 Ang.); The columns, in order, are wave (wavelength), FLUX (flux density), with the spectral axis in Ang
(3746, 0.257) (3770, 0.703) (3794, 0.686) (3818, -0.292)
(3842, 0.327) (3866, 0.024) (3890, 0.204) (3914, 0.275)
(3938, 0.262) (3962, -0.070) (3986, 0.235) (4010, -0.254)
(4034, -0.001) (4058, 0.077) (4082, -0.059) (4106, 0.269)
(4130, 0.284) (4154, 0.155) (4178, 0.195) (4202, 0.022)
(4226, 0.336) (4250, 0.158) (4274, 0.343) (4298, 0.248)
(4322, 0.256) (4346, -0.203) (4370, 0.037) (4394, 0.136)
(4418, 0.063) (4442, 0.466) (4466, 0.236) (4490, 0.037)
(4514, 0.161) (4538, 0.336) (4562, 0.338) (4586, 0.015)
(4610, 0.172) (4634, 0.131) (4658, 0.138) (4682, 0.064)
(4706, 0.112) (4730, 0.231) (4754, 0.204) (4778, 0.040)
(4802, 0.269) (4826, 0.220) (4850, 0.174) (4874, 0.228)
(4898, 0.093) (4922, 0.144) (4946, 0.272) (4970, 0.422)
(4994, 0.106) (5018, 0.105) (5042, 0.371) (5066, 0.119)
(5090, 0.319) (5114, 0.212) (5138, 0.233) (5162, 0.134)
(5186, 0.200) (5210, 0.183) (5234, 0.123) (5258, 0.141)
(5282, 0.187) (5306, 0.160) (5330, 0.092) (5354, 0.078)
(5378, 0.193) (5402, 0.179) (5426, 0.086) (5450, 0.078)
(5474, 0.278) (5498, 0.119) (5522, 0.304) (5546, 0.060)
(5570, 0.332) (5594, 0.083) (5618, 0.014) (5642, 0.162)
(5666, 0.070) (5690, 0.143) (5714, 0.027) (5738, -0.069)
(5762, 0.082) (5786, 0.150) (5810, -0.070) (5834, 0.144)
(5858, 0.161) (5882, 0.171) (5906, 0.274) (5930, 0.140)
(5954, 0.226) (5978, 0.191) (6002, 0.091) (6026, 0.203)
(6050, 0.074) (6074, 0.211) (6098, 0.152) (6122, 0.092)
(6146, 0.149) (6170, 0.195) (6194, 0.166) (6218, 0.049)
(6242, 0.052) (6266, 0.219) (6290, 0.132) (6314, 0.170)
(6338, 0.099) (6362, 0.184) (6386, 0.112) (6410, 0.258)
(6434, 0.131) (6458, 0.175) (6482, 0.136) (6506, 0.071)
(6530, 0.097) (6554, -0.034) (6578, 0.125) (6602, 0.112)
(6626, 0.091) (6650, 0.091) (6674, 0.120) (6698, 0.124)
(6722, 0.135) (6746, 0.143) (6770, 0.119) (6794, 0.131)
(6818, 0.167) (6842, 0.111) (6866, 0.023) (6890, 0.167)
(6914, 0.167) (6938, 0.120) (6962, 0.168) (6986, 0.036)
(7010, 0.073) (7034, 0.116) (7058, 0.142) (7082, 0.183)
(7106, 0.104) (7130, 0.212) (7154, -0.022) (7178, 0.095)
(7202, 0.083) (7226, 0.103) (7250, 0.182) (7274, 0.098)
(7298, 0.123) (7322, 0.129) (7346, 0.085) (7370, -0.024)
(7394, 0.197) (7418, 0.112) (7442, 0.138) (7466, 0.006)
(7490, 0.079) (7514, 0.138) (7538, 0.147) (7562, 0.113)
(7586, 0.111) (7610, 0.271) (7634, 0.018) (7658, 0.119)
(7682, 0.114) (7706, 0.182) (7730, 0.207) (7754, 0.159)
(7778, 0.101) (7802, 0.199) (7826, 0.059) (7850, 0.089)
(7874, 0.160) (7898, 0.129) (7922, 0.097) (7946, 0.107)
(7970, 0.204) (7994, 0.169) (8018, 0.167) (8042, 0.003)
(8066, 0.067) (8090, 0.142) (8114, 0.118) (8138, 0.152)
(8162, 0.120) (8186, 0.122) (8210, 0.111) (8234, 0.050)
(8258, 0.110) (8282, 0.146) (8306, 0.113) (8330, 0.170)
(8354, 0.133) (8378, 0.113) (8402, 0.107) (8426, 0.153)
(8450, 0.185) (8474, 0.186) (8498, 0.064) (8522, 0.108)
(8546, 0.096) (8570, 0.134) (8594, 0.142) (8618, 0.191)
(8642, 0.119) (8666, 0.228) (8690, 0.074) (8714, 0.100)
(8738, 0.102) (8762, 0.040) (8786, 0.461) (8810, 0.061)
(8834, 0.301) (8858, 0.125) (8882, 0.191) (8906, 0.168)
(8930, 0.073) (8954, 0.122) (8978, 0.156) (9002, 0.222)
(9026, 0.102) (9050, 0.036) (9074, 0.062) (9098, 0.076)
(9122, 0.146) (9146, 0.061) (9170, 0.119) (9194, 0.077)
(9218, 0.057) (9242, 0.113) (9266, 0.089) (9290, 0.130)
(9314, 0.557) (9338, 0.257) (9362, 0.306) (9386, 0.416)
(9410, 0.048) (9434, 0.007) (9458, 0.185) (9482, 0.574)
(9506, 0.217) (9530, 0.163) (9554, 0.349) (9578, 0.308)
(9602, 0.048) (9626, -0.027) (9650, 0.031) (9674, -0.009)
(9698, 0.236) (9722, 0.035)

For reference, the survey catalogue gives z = 1.35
